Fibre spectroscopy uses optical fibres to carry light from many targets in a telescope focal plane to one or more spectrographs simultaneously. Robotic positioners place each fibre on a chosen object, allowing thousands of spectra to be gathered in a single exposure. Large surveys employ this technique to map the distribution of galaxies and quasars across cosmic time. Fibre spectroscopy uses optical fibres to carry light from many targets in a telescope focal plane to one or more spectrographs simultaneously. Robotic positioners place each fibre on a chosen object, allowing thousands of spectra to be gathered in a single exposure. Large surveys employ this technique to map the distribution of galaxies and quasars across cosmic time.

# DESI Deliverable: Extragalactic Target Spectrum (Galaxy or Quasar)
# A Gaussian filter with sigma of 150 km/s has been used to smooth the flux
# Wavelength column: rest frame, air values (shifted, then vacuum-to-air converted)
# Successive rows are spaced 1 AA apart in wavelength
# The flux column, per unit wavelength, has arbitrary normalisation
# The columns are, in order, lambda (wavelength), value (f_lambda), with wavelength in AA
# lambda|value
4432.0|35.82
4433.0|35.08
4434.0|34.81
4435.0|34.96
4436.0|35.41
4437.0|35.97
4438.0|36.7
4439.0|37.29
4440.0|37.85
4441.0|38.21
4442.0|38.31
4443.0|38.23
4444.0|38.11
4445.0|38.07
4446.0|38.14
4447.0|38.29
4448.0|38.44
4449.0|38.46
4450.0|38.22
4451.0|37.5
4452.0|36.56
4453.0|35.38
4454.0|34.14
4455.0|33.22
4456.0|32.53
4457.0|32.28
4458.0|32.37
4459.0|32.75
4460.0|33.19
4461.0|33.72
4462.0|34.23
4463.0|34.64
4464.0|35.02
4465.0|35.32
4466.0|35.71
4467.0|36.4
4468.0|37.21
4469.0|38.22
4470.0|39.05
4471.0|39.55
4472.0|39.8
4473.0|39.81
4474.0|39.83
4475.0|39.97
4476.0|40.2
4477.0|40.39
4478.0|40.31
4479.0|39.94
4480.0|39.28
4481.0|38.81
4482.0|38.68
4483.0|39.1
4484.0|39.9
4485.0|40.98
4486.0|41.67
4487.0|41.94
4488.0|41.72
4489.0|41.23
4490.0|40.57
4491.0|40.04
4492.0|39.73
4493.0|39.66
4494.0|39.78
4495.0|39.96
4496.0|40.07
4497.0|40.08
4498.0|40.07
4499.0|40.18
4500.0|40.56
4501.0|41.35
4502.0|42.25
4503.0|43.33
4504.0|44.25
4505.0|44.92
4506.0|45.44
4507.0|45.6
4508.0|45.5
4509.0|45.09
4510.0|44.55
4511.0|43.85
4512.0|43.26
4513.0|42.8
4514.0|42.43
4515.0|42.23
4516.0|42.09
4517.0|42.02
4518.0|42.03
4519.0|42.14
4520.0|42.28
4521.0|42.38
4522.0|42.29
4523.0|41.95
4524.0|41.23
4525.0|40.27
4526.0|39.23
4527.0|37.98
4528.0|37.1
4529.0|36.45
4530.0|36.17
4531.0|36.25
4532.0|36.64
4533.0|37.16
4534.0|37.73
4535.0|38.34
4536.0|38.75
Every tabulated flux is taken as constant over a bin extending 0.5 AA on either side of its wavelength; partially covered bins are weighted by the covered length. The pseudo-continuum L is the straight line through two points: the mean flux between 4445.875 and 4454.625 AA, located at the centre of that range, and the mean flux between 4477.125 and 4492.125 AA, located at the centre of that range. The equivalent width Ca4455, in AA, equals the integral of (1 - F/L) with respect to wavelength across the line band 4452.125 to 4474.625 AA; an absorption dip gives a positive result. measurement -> 1.6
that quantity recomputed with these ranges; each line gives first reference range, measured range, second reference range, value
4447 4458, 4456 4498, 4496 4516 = 0.8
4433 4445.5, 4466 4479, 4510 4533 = -0.2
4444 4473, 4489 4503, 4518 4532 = -0.9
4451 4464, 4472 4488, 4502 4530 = -1.3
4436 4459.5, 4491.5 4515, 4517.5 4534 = -2.3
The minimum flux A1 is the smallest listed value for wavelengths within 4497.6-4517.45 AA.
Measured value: 40.07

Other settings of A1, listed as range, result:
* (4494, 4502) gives 39.78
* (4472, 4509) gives 38.68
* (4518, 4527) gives 37.98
